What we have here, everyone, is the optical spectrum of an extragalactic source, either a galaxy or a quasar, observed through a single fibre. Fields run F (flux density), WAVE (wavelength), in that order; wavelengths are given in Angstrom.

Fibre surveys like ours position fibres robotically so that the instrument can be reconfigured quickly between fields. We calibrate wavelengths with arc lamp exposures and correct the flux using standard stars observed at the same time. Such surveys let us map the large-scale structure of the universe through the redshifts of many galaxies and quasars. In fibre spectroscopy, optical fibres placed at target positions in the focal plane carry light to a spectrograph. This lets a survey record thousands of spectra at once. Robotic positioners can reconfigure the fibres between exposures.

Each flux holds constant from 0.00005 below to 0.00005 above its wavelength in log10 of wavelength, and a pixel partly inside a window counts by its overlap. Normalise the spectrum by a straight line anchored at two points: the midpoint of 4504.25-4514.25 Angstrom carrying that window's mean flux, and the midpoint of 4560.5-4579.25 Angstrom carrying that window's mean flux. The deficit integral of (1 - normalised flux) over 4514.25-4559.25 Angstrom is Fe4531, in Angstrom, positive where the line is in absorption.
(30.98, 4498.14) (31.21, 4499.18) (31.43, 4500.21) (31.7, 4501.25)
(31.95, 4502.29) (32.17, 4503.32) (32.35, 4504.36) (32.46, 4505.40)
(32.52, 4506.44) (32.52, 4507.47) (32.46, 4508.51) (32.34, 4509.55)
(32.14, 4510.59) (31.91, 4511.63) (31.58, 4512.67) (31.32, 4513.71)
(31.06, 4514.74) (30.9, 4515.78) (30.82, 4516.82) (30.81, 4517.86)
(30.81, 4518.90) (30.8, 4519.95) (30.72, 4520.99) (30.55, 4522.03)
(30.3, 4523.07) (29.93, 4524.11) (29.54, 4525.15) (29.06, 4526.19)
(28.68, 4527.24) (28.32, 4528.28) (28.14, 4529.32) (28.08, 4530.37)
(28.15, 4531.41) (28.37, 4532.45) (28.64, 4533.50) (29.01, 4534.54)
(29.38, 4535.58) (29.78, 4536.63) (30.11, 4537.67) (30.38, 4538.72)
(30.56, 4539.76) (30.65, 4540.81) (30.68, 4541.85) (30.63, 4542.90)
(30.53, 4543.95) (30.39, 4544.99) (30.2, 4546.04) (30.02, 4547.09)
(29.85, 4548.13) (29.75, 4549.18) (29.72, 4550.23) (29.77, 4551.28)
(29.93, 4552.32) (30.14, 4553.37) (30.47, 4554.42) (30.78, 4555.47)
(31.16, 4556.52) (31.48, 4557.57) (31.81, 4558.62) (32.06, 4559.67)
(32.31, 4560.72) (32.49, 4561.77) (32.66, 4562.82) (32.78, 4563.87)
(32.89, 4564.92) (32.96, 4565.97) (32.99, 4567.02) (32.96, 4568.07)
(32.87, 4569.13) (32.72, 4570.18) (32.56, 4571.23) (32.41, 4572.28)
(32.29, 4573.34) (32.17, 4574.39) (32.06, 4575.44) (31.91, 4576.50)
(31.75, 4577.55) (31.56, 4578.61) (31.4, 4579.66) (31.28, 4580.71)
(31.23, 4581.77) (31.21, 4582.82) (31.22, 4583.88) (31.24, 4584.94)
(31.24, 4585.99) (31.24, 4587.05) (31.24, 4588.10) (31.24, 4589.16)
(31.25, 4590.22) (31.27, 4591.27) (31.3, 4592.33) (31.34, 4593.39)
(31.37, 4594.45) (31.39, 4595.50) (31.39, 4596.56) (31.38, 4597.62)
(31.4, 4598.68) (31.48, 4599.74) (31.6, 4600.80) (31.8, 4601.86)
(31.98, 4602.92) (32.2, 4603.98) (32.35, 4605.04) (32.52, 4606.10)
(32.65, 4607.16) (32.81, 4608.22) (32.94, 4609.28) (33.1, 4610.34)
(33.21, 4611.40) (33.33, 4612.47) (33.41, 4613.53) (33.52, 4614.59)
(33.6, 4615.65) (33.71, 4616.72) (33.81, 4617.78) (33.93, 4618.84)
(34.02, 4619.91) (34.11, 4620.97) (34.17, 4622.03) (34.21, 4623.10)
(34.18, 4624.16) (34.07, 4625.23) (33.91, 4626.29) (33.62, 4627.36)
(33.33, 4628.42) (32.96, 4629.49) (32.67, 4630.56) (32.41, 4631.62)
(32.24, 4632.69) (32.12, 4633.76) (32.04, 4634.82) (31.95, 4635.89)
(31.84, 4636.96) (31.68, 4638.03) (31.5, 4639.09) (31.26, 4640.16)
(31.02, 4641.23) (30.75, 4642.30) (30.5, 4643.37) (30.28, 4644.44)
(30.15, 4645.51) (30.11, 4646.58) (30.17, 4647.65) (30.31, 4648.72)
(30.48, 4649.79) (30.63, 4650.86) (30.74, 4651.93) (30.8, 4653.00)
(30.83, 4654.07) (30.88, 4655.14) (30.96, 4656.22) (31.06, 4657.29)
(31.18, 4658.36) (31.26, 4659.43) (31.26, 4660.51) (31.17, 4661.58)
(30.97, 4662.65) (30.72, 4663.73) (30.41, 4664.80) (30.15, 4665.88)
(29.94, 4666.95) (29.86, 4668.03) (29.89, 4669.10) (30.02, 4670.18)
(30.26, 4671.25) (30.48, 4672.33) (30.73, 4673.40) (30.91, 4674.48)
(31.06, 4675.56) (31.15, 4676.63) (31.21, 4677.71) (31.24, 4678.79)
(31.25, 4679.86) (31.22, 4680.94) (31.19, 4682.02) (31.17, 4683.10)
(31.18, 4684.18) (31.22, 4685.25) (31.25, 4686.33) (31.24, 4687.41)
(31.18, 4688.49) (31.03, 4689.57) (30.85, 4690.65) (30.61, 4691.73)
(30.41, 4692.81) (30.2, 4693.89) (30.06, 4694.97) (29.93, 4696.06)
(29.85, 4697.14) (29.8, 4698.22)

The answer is 3.2 Angstrom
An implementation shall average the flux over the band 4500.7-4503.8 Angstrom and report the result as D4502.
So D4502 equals 31.9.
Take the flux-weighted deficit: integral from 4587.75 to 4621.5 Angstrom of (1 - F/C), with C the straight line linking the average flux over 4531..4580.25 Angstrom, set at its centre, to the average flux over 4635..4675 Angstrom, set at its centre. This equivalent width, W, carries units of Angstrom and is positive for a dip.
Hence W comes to -1.6 Angstrom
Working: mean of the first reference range 31.1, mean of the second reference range 30.7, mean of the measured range 32.4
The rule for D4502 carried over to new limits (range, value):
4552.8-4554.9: 30.2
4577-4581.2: 31.6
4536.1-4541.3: 30.3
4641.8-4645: 30.5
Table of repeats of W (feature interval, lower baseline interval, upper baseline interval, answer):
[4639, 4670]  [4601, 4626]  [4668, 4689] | 1.1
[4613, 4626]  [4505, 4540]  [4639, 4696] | -1.4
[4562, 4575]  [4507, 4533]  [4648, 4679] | -0.9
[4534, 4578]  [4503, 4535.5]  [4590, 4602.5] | -0.4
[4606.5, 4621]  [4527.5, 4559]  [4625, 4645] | -0.8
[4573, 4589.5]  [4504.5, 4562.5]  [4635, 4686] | -0.5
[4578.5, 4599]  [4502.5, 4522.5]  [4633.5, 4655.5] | -0.1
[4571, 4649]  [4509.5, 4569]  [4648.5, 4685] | -3.6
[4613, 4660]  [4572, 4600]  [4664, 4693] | -1.5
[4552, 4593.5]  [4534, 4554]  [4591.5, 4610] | -1.0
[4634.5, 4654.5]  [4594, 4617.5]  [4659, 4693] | 0.4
